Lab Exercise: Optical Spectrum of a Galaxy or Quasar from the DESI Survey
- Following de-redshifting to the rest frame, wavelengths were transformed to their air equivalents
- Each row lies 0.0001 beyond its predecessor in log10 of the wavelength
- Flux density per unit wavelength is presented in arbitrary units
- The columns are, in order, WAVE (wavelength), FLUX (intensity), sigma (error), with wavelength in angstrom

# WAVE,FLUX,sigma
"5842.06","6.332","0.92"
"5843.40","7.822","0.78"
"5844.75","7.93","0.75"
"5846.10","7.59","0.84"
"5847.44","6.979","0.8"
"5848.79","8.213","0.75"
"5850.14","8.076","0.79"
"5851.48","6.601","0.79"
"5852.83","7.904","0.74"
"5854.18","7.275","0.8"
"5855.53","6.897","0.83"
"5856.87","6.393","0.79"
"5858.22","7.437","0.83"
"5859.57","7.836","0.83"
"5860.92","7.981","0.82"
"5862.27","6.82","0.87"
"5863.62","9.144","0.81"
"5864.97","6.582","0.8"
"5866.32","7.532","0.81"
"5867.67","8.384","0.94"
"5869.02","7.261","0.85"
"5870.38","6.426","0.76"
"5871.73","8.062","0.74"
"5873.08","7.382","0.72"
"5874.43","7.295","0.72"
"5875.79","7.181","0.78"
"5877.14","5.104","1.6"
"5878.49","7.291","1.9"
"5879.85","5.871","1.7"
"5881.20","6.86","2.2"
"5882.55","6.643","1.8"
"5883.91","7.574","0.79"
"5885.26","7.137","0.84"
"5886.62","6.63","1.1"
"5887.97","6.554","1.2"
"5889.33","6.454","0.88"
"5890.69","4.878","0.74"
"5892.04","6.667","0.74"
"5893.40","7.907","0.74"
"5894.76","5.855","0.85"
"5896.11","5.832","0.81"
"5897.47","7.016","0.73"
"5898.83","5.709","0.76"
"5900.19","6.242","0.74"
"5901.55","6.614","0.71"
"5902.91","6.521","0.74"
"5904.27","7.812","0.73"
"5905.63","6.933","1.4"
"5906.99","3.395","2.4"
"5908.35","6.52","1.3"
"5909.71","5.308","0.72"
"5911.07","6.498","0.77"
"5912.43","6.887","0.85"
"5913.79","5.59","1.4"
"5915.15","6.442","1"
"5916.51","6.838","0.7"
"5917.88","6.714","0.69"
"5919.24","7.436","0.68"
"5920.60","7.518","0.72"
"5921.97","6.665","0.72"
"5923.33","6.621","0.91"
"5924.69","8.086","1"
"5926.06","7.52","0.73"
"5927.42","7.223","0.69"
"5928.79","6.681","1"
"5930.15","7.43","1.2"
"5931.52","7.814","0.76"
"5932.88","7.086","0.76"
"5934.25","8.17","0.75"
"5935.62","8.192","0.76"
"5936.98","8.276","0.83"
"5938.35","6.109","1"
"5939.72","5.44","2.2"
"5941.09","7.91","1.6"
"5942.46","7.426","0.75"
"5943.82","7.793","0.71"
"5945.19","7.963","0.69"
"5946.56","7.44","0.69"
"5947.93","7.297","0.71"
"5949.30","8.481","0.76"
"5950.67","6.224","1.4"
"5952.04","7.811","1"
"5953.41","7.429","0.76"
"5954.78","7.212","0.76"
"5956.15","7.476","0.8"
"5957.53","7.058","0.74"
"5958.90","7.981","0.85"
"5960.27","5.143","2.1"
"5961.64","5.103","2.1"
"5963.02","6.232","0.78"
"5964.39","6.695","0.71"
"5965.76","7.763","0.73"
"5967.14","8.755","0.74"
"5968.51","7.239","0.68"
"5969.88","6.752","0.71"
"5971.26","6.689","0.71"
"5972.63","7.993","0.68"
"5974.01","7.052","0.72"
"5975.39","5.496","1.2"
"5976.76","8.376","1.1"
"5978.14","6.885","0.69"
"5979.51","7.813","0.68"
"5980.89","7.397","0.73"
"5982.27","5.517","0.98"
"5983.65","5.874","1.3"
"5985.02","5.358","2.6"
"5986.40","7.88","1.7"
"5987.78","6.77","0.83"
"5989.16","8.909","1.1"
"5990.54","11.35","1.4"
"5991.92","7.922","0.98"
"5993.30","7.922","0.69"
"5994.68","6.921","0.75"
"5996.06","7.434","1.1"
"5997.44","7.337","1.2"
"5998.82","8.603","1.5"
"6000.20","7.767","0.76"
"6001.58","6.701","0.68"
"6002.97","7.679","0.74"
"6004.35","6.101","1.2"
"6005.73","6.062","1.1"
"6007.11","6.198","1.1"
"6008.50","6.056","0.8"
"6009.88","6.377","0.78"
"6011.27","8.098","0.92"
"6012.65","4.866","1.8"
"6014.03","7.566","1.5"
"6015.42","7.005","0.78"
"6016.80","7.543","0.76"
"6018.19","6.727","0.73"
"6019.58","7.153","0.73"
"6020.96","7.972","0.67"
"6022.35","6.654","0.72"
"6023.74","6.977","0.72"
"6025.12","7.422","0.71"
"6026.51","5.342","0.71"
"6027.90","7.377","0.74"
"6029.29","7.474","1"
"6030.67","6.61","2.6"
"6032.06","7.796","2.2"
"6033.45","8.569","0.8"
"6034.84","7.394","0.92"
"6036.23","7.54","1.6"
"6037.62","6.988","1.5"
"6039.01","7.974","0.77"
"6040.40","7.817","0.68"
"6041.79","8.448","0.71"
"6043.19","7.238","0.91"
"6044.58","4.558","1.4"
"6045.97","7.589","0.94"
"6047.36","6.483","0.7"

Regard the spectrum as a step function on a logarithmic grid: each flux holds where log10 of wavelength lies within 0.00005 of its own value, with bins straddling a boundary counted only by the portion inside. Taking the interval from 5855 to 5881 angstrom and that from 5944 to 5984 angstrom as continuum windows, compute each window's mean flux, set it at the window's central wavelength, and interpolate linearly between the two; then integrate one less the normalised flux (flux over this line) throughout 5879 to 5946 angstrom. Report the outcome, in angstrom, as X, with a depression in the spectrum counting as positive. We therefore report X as 3.2 angstrom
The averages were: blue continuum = 7.2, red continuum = 7.09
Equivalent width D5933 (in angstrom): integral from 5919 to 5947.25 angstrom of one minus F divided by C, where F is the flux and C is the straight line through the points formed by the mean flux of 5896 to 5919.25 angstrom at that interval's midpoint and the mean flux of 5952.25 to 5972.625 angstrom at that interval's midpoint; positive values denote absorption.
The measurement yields -3.1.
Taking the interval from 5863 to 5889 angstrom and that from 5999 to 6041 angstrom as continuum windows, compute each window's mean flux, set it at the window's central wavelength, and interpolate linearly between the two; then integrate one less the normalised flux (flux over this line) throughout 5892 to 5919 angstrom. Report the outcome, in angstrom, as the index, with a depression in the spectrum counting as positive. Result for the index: 2.7 angstrom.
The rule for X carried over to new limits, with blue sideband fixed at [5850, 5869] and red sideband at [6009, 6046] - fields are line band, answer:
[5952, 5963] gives 0.7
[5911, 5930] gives 1.1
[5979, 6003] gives -1.0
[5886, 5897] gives 1.6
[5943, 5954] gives -0.4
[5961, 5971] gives 0.4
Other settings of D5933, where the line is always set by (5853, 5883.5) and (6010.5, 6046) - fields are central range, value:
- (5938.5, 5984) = 0.6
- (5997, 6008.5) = 0.3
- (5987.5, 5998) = -1.4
